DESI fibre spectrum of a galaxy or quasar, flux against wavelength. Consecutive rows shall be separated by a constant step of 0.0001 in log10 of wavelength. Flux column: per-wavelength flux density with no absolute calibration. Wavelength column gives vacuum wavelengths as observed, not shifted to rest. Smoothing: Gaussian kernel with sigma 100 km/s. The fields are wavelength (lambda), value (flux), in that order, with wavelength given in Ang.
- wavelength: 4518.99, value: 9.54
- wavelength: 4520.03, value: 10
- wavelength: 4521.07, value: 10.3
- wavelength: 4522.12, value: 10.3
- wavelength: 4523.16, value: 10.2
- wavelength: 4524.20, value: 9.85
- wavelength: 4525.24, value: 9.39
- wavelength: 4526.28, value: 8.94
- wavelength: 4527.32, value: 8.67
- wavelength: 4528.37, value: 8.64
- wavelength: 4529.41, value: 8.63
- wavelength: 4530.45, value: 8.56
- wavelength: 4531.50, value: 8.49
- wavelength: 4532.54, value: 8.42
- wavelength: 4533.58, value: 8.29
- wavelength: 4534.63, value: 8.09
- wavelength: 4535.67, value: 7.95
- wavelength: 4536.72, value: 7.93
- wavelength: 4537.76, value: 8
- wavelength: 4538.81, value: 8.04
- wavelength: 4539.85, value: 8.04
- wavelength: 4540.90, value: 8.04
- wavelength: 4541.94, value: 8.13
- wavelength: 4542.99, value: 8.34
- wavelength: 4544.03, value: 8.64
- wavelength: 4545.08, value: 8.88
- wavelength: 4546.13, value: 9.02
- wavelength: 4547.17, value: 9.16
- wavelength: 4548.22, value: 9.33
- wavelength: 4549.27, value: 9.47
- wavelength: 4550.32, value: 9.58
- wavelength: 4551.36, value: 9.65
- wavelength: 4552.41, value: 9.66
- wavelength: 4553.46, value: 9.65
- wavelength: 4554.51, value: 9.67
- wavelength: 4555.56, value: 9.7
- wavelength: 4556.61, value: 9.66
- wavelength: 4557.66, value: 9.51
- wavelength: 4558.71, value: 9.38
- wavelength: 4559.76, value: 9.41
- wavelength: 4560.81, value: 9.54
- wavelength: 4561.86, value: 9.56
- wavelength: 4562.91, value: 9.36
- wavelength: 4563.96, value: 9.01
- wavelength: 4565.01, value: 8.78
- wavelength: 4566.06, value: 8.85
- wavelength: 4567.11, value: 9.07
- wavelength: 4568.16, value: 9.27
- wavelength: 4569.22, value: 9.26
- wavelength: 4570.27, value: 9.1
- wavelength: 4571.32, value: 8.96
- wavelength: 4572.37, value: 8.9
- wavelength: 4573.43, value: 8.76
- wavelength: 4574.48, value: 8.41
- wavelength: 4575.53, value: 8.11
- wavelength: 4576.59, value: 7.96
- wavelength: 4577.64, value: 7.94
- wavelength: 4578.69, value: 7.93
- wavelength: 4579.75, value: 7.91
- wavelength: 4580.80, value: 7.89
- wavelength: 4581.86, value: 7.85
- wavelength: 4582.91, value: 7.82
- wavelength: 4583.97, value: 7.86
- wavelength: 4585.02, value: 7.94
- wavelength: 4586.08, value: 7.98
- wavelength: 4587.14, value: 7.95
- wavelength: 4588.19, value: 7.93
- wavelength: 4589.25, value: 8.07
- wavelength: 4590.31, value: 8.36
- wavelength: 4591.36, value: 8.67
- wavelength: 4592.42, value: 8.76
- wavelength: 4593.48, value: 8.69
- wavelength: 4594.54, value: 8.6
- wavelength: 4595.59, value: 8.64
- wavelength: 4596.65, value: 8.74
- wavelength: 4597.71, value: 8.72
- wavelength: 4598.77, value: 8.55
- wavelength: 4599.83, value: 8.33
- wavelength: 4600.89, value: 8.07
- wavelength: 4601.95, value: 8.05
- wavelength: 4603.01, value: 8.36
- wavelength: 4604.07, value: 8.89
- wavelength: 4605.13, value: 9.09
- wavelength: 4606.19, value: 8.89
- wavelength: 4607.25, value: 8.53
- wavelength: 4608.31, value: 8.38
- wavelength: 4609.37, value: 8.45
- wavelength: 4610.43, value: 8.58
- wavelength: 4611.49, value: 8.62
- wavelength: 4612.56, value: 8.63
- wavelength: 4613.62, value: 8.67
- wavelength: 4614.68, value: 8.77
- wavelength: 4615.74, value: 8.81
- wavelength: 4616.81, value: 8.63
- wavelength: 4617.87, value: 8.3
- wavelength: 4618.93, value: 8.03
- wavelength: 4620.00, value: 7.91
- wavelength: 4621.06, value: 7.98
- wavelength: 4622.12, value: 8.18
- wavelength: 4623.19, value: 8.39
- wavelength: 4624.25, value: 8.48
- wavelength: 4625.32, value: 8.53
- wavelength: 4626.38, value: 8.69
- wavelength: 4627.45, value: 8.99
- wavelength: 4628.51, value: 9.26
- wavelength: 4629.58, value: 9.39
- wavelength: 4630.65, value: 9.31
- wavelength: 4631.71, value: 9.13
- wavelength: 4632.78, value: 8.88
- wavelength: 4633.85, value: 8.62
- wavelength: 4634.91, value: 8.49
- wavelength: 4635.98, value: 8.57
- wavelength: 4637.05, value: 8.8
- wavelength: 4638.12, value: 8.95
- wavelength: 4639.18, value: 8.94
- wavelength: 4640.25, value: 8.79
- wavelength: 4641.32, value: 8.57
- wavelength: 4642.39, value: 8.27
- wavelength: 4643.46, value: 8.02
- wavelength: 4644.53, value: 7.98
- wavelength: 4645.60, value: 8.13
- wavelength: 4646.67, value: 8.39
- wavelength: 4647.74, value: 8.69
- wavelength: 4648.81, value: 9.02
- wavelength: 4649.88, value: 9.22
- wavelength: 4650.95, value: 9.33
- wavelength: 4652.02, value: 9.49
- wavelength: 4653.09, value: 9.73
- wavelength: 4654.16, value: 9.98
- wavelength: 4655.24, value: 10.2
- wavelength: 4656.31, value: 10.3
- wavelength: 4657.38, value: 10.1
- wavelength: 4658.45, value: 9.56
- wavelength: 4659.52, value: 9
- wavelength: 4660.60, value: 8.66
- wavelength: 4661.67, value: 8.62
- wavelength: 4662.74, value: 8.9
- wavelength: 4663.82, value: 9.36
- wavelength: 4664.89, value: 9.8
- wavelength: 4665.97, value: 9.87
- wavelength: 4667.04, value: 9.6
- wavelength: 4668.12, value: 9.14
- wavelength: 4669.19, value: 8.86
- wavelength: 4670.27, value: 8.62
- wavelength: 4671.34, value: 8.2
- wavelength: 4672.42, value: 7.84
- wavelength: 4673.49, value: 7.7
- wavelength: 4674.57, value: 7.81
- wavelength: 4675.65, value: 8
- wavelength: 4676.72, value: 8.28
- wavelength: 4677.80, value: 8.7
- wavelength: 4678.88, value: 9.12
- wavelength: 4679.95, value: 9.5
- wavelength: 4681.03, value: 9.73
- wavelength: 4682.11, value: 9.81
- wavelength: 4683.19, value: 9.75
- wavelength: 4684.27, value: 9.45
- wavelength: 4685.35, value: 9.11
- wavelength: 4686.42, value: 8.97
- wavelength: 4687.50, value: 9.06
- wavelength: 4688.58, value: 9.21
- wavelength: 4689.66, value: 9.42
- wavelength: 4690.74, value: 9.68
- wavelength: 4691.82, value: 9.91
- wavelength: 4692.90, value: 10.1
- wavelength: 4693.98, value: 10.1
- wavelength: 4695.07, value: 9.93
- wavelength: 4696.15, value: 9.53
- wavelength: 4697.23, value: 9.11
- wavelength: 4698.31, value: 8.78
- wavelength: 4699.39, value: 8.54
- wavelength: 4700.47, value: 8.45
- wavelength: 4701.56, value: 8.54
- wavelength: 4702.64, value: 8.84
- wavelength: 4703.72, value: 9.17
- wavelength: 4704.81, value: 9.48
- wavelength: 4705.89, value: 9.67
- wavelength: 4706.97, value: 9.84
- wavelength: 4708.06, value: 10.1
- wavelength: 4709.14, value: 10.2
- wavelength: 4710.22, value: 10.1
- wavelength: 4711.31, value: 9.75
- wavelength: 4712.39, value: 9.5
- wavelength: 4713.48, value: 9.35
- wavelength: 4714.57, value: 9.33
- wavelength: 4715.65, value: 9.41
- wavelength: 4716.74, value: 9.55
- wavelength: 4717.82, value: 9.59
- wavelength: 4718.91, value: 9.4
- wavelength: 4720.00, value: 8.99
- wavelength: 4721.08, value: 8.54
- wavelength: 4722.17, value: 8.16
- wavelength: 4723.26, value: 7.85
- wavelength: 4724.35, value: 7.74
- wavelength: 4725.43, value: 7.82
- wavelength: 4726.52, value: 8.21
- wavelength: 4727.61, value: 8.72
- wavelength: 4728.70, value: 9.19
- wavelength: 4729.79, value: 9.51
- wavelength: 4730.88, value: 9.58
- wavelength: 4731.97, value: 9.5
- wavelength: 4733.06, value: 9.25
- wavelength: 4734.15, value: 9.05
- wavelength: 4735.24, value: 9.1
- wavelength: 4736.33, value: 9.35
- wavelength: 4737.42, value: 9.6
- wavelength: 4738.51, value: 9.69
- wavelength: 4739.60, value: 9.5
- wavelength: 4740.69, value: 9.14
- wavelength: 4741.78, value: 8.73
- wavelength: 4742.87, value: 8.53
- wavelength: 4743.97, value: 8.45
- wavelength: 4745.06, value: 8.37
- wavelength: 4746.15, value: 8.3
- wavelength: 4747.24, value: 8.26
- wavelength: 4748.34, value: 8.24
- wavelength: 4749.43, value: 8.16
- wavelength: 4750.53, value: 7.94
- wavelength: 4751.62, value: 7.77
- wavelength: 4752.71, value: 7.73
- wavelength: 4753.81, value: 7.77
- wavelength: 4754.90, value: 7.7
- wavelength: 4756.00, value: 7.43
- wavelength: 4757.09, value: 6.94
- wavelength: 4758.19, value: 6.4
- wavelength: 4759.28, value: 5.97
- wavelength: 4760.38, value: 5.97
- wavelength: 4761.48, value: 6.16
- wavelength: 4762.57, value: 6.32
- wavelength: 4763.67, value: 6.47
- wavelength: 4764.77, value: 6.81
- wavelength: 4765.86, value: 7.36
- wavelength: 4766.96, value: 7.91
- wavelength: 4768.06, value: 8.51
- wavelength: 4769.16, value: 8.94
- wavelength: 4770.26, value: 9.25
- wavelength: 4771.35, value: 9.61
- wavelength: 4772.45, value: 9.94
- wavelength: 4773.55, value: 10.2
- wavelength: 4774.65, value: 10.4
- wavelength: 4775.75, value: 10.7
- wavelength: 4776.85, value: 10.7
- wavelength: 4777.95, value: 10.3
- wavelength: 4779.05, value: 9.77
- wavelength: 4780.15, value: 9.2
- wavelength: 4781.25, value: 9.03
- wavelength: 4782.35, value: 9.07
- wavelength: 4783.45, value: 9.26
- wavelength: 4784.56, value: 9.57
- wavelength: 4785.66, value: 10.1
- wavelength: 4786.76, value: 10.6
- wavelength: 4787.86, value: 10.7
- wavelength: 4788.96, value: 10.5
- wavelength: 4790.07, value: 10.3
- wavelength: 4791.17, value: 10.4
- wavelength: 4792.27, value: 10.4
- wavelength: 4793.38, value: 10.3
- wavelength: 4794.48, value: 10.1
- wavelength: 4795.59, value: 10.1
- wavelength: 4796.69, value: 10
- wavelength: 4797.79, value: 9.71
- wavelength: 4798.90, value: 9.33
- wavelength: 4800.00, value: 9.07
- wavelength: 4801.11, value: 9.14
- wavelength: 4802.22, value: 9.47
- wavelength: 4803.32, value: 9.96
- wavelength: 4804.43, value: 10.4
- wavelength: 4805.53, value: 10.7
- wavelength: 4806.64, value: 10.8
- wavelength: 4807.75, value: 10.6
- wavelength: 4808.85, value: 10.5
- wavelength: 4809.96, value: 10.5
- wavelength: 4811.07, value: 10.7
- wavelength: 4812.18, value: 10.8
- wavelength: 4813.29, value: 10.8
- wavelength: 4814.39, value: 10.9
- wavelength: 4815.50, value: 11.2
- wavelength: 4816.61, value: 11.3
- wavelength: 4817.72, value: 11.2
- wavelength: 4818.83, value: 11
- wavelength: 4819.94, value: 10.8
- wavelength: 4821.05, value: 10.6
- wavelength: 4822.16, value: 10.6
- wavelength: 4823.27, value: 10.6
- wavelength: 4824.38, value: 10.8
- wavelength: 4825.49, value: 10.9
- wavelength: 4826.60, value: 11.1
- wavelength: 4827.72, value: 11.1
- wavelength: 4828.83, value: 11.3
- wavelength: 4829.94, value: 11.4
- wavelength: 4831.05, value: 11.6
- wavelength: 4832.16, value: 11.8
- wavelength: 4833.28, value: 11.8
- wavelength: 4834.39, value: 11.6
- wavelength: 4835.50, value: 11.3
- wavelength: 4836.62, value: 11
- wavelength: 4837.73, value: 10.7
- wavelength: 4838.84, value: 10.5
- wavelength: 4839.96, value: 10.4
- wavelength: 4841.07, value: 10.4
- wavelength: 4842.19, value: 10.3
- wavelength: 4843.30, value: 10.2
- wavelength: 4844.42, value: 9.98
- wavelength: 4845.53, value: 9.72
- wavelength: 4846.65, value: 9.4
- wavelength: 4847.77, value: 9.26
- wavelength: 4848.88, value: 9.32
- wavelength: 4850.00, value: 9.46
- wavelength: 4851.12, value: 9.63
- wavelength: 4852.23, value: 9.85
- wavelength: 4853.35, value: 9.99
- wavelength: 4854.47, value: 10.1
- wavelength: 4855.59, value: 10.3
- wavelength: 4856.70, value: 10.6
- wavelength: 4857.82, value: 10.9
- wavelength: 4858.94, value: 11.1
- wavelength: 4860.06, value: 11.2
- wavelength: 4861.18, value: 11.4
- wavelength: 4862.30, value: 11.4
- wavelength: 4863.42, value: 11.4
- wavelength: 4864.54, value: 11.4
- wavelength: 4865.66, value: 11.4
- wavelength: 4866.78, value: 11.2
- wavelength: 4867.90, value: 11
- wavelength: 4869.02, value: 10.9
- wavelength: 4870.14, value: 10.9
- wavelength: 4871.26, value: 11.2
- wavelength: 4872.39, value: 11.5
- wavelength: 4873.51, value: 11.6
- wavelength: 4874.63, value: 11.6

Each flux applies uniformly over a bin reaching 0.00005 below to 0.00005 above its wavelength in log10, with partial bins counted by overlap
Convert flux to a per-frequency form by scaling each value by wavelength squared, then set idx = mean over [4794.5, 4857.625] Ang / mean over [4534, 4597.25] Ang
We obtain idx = 1.35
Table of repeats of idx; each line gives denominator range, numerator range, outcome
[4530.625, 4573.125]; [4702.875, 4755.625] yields 1.08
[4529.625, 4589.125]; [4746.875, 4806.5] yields 1.13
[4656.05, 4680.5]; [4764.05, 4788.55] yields 1.11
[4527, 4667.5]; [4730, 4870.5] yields 1.22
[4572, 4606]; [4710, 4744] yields 1.16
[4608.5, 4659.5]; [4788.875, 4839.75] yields 1.30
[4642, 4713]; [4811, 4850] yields 1.25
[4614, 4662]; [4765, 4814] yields 1.19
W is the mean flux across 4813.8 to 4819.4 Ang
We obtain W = 11.1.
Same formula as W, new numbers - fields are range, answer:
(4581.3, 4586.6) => 7.89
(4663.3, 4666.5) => 9.67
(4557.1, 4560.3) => 9.43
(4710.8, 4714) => 9.53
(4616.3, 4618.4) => 8.48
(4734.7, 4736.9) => 9.23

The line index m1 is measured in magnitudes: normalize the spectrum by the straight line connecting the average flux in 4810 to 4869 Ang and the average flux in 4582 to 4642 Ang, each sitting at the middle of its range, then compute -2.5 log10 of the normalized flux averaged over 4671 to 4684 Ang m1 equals 0.05 mag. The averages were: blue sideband 8.54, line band 8.72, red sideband 10.7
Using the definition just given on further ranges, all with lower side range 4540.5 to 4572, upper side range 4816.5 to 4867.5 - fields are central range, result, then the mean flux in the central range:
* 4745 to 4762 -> 0.350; 7.42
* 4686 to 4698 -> 0.043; 9.53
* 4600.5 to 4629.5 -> 0.116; 8.54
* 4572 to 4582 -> 0.142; 8.16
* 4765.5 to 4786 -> 0.098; 9.47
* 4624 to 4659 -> 0.076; 9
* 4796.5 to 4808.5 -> 0.061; 9.94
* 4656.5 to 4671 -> 0.059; 9.25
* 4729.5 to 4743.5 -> 0.100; 9.26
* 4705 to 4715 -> 0.028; 9.75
